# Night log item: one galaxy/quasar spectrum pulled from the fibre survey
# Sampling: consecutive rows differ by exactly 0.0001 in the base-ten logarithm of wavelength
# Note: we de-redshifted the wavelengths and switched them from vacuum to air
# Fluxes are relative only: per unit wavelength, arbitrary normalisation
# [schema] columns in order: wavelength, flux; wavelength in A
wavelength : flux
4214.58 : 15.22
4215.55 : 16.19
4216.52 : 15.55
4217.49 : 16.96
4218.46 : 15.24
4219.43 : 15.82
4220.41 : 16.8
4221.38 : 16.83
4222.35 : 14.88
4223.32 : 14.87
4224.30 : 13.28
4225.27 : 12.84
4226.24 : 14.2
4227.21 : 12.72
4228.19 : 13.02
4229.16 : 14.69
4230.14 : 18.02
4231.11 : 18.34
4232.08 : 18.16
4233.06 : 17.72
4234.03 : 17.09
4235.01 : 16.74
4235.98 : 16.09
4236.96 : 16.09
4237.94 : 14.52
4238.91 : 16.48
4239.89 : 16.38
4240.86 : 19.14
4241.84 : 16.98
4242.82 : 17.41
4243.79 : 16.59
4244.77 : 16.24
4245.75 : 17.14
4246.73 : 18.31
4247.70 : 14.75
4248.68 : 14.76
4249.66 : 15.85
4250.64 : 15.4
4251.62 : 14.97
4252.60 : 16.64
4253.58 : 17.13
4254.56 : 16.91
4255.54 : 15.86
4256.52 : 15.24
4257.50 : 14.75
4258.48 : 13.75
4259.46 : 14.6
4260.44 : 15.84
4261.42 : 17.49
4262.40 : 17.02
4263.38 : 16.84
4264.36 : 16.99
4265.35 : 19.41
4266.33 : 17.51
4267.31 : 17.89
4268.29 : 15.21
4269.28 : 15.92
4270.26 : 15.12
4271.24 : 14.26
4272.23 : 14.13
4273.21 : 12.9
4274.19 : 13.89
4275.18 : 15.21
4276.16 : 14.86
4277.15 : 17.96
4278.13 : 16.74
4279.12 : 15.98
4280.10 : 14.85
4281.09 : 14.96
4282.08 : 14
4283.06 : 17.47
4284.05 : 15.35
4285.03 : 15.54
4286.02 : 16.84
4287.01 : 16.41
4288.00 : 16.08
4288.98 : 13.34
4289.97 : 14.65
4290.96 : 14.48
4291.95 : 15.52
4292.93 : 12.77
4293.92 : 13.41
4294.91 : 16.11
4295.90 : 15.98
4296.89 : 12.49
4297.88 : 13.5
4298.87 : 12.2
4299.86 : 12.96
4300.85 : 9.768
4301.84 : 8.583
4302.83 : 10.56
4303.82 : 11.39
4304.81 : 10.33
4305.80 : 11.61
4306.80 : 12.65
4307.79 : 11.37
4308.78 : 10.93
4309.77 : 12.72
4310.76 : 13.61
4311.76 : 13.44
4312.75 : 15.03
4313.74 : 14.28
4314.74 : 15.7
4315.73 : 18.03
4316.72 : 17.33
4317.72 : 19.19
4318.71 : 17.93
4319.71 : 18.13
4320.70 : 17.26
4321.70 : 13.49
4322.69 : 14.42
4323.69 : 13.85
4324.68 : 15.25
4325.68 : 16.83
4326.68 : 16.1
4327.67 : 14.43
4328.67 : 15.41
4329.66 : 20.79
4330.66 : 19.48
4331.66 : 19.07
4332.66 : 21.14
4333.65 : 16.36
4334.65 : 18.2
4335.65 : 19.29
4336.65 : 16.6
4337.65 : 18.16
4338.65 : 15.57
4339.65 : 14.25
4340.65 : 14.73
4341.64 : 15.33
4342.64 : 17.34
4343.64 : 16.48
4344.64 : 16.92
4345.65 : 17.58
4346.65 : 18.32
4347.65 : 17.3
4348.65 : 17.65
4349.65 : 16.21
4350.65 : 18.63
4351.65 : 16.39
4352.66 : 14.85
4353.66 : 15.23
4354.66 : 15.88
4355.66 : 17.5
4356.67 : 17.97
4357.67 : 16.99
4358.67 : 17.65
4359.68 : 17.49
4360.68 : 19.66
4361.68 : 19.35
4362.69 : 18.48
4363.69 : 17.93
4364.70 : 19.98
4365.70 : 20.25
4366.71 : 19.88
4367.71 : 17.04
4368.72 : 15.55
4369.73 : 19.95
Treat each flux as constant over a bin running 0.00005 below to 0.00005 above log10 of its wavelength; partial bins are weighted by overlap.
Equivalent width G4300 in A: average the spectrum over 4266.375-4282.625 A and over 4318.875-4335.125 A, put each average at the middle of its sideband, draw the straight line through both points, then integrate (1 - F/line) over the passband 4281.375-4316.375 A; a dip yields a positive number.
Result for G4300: 5.1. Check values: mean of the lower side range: 15.3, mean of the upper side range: 16.9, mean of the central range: 13.7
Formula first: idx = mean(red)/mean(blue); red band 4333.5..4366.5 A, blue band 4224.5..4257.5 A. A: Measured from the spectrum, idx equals 1.08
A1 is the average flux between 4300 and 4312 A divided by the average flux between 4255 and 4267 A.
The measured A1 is 0.70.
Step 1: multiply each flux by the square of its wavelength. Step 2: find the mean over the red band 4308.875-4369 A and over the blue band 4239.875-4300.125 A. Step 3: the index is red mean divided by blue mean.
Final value 1.12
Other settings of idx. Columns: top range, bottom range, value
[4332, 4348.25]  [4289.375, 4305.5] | 1.34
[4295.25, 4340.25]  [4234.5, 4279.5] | 0.93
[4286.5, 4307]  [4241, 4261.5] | 0.82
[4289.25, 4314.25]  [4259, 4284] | 0.81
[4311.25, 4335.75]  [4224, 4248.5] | 1.04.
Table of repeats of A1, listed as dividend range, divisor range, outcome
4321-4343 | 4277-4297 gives 1.09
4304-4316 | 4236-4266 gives 0.81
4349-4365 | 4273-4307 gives 1.24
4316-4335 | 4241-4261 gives 1.07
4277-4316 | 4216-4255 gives 0.87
